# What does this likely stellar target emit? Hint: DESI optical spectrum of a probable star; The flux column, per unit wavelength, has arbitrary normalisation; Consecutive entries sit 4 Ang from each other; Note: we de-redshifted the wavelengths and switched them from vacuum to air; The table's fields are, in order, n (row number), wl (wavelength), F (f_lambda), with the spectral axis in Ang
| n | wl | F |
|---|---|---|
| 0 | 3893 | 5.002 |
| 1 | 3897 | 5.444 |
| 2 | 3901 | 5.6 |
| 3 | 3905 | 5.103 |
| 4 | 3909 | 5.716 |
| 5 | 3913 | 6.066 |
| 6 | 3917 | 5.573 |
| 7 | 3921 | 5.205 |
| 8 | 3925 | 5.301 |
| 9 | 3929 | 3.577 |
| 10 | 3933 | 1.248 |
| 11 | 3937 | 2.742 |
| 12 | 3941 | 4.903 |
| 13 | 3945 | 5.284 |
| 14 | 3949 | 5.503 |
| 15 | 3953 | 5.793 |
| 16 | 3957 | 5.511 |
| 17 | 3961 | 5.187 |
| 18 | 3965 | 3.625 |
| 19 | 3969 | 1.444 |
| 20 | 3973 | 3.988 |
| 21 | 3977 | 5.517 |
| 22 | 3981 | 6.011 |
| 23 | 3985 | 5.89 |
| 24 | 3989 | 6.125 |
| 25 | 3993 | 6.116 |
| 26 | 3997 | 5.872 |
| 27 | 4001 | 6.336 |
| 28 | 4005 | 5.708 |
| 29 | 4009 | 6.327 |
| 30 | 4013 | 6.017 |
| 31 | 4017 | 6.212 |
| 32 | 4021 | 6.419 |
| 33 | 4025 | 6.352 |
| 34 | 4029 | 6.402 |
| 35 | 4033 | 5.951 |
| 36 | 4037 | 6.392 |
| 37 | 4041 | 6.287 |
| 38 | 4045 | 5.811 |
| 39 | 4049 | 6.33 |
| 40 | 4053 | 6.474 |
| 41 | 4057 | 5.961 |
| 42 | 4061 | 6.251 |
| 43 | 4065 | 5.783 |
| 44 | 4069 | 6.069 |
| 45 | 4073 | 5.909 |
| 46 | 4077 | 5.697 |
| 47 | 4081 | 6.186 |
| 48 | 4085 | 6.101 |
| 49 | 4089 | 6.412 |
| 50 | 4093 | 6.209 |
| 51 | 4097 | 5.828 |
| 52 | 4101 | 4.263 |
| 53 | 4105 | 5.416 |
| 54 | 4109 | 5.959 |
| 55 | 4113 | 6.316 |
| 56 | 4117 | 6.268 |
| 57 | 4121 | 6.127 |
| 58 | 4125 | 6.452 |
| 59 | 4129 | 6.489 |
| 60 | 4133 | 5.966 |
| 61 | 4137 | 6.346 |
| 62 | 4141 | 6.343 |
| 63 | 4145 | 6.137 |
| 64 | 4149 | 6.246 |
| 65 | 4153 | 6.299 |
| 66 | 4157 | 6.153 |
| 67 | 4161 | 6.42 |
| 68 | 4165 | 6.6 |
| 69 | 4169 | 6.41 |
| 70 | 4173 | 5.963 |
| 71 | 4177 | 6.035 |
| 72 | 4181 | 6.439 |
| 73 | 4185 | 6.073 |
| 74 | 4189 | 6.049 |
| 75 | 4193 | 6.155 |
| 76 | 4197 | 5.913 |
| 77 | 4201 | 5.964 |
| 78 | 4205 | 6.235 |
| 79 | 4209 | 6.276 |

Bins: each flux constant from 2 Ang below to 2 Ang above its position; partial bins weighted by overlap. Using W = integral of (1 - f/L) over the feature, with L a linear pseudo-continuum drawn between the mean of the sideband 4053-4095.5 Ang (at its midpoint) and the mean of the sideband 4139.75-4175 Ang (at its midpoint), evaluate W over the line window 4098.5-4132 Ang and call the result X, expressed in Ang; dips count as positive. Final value 1.5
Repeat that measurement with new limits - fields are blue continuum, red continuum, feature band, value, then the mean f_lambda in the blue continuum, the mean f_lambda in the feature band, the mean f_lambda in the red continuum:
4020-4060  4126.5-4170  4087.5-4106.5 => 2.01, 6.23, 5.61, 6.31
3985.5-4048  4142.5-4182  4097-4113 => 2.04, 6.15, 5.43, 6.27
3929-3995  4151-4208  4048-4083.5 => -4.51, 4.65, 6.07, 6.19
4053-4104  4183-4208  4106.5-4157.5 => -2.15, 5.9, 6.23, 6.07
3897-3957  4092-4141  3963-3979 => 4.65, 4.87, 3.64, 5.98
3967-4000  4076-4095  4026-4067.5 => -2.90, 5.16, 6.17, 6.14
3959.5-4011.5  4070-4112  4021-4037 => -2.32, 5.25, 6.28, 5.82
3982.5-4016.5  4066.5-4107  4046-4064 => -0.93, 6.06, 6.2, 5.81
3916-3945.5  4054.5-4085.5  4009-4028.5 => -3.52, 4.13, 6.27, 6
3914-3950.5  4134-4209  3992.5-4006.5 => -3.13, 4.4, 6.01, 6.21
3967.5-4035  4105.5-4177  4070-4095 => -0.26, 5.72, 6.08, 6.24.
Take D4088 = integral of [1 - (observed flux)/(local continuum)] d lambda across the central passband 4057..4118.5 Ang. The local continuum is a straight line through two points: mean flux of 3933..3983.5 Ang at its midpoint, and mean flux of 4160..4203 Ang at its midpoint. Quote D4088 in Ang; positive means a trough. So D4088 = -4.9 Ang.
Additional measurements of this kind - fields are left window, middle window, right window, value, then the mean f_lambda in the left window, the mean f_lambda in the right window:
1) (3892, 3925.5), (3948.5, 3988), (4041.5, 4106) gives 5.5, 5.47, 5.94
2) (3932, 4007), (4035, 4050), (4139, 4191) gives -2.1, 4.93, 6.24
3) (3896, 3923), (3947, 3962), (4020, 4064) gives 0.6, 5.53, 6.22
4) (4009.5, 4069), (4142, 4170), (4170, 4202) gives -1.0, 6.19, 6.09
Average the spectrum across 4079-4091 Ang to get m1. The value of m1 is 6.23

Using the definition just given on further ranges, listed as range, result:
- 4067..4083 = 5.97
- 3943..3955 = 5.53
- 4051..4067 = 6.12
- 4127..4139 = 6.27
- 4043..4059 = 6.14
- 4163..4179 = 6.25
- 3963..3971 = 2.53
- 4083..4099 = 6.14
